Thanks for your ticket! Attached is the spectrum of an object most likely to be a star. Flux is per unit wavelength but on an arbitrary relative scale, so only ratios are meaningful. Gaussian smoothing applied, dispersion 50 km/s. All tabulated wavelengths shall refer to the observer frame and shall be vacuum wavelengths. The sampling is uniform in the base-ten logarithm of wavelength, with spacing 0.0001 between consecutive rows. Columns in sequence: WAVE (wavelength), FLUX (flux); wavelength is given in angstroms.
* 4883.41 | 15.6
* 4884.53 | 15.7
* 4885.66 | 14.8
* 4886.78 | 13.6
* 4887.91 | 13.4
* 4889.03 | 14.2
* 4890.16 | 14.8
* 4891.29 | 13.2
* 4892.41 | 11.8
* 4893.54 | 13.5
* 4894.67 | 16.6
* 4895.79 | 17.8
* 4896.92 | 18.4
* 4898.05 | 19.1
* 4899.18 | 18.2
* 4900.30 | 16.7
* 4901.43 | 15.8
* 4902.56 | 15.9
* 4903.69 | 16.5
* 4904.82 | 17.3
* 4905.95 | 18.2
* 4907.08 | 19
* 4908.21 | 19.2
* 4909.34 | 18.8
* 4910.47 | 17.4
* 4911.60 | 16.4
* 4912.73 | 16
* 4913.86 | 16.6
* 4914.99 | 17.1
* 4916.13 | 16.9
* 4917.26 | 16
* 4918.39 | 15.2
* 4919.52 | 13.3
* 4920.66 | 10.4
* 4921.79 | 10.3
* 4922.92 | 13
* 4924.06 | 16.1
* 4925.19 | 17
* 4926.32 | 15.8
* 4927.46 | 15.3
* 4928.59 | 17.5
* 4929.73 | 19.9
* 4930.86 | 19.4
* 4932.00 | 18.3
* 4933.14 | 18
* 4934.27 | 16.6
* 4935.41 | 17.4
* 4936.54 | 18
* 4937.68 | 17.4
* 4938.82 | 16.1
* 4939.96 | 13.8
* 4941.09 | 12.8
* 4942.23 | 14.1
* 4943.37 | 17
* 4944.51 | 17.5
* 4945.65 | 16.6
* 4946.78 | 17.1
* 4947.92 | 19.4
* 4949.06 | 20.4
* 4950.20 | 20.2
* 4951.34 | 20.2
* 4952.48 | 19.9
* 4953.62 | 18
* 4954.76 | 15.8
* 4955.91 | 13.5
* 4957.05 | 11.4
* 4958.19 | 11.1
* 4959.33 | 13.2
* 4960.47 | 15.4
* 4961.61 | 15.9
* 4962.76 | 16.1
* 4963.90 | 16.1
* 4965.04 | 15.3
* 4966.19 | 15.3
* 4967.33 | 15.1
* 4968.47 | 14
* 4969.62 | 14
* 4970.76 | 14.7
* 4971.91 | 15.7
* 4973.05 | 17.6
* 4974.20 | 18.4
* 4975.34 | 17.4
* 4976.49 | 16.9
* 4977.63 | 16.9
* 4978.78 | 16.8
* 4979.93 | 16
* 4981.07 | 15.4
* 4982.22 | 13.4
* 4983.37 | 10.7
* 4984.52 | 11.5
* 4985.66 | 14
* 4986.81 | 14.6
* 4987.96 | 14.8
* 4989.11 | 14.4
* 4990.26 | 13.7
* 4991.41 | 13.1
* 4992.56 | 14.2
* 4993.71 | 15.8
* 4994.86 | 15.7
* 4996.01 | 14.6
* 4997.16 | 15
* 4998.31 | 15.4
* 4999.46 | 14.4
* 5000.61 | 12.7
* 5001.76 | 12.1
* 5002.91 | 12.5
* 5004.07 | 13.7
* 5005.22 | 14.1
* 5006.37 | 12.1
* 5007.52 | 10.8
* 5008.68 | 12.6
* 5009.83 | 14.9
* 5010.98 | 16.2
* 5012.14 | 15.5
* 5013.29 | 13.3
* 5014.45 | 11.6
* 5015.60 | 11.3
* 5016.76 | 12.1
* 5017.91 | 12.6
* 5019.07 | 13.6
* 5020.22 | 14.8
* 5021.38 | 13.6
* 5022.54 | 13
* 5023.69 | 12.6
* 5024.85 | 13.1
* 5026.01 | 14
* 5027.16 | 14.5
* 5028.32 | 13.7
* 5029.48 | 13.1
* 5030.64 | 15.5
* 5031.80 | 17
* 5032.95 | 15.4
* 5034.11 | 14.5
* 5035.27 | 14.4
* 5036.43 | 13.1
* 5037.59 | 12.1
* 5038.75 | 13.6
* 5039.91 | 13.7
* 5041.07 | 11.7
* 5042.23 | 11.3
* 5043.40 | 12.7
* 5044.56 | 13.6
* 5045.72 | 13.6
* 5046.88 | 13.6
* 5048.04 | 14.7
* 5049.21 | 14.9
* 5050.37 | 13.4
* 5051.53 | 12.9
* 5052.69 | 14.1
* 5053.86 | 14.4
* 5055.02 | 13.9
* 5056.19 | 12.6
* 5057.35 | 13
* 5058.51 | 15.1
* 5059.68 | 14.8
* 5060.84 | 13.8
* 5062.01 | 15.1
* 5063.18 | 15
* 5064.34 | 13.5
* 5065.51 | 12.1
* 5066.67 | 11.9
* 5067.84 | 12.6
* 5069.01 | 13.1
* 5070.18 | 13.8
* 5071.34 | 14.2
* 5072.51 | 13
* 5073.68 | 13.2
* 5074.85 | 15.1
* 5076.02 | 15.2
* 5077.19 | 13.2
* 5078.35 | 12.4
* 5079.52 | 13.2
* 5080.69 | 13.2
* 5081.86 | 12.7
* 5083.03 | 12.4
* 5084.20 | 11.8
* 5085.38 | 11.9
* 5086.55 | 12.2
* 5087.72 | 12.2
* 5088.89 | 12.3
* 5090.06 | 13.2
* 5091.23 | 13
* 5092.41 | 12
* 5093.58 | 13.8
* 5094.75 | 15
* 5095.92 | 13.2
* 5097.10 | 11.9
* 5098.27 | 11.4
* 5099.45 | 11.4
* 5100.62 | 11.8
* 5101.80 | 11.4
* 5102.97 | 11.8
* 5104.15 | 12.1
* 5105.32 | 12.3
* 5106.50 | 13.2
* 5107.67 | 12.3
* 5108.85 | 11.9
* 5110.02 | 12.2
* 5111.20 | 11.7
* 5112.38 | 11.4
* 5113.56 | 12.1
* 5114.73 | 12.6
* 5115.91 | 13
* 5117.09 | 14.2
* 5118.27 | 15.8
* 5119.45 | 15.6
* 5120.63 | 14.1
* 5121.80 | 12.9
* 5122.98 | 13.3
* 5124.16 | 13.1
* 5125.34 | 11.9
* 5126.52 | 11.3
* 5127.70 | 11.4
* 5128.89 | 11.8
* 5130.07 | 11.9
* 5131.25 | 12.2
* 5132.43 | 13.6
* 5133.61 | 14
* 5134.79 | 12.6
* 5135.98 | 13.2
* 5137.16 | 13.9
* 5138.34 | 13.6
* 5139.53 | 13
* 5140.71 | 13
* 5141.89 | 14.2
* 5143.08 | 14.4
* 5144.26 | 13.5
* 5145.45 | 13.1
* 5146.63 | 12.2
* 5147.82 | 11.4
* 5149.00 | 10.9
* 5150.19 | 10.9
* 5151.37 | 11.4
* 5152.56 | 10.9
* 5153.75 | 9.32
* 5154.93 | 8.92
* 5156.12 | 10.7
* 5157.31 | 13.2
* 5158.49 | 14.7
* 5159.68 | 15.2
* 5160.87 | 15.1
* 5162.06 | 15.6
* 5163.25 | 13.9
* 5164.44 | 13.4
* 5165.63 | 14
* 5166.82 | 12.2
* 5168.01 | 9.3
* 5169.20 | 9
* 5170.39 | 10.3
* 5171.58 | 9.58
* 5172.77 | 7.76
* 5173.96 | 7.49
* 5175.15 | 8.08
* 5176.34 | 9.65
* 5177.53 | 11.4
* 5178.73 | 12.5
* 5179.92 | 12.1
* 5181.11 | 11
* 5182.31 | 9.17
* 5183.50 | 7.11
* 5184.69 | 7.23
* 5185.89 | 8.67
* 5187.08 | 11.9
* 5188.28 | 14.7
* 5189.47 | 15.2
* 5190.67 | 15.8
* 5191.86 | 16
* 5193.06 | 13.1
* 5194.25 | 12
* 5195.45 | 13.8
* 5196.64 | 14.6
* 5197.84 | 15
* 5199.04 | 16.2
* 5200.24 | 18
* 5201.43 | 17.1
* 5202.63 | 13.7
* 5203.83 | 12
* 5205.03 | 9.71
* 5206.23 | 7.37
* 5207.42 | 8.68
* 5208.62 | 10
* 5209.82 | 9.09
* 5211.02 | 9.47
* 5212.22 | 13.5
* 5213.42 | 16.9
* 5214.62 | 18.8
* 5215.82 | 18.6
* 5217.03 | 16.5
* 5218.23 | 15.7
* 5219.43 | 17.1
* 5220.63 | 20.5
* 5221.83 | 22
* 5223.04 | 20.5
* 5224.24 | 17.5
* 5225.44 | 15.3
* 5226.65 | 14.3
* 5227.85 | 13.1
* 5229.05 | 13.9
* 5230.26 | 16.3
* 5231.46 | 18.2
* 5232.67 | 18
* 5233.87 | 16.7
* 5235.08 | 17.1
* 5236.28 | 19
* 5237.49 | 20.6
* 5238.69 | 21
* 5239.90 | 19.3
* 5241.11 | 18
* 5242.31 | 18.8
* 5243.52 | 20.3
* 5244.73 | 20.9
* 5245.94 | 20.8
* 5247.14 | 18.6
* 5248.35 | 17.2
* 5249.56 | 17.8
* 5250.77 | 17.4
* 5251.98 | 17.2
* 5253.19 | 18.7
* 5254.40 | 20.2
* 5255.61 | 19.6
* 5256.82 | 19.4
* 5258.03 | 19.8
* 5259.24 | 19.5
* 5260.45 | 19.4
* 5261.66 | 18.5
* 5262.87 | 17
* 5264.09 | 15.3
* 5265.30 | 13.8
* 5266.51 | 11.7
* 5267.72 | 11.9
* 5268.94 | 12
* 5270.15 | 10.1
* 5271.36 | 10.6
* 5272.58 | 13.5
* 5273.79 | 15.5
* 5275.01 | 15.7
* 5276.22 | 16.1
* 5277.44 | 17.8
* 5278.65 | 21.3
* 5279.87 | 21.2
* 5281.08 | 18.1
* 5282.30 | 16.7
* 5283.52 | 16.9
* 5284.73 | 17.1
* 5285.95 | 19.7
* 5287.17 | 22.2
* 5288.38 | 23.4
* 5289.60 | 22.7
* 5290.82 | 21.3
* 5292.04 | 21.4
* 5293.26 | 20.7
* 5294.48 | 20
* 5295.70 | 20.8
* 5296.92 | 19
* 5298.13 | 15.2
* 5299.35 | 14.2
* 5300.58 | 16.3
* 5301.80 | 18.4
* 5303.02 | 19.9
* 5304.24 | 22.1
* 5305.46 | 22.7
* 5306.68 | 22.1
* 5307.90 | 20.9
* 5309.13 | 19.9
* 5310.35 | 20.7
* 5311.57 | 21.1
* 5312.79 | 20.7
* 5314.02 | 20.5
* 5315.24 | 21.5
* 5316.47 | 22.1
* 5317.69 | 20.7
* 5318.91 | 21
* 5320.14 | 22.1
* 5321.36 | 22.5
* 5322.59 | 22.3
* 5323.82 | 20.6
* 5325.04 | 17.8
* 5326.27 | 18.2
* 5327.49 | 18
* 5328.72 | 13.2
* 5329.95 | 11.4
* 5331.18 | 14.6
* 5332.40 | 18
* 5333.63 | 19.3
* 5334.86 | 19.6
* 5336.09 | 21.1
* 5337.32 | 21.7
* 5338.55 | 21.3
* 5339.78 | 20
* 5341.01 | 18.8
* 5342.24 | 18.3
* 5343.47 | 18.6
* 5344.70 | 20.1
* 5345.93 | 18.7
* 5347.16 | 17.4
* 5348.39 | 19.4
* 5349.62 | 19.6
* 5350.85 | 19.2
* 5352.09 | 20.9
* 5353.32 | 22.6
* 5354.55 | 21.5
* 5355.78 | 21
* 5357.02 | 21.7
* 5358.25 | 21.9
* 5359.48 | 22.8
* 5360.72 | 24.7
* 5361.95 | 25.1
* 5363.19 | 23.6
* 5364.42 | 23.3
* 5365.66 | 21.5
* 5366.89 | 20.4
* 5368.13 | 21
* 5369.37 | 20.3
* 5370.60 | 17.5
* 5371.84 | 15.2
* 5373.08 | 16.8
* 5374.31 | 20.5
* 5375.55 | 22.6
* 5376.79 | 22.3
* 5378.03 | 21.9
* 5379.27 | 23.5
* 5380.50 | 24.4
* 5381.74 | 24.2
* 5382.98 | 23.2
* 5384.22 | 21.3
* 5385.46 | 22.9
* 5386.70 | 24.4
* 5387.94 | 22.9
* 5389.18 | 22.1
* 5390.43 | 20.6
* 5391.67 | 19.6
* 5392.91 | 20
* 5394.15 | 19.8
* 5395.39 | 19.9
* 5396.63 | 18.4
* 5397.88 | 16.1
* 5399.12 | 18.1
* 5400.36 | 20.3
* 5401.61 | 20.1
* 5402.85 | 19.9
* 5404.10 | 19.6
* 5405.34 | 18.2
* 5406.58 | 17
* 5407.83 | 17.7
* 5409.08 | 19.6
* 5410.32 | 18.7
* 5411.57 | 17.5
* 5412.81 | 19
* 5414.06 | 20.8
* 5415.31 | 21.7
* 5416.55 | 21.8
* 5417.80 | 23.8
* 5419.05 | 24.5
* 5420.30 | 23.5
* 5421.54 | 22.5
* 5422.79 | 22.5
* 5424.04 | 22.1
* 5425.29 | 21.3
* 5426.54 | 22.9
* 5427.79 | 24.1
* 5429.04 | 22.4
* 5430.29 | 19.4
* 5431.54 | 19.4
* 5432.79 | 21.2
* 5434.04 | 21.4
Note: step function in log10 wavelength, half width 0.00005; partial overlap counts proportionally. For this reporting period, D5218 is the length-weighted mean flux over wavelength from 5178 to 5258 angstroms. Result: 15.6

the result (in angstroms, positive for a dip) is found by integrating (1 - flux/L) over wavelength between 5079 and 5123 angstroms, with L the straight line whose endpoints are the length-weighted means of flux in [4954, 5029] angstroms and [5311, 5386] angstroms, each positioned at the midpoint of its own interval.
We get 9.4 angstroms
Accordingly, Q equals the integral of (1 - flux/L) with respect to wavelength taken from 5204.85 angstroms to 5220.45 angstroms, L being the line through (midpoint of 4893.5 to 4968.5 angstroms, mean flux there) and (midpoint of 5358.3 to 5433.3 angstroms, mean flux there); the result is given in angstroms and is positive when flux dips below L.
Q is 4.67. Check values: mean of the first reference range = 16.4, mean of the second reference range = 21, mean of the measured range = 13.5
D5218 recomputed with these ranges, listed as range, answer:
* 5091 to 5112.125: 12.3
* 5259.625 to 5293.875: 17.2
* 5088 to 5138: 12.7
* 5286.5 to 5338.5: 19.8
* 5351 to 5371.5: 21.7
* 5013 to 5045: 13.4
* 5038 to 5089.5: 13.3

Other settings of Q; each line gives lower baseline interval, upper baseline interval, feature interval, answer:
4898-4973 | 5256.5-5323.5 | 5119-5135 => 4.34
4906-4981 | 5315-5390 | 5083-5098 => 4.34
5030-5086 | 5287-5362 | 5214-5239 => 0.07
